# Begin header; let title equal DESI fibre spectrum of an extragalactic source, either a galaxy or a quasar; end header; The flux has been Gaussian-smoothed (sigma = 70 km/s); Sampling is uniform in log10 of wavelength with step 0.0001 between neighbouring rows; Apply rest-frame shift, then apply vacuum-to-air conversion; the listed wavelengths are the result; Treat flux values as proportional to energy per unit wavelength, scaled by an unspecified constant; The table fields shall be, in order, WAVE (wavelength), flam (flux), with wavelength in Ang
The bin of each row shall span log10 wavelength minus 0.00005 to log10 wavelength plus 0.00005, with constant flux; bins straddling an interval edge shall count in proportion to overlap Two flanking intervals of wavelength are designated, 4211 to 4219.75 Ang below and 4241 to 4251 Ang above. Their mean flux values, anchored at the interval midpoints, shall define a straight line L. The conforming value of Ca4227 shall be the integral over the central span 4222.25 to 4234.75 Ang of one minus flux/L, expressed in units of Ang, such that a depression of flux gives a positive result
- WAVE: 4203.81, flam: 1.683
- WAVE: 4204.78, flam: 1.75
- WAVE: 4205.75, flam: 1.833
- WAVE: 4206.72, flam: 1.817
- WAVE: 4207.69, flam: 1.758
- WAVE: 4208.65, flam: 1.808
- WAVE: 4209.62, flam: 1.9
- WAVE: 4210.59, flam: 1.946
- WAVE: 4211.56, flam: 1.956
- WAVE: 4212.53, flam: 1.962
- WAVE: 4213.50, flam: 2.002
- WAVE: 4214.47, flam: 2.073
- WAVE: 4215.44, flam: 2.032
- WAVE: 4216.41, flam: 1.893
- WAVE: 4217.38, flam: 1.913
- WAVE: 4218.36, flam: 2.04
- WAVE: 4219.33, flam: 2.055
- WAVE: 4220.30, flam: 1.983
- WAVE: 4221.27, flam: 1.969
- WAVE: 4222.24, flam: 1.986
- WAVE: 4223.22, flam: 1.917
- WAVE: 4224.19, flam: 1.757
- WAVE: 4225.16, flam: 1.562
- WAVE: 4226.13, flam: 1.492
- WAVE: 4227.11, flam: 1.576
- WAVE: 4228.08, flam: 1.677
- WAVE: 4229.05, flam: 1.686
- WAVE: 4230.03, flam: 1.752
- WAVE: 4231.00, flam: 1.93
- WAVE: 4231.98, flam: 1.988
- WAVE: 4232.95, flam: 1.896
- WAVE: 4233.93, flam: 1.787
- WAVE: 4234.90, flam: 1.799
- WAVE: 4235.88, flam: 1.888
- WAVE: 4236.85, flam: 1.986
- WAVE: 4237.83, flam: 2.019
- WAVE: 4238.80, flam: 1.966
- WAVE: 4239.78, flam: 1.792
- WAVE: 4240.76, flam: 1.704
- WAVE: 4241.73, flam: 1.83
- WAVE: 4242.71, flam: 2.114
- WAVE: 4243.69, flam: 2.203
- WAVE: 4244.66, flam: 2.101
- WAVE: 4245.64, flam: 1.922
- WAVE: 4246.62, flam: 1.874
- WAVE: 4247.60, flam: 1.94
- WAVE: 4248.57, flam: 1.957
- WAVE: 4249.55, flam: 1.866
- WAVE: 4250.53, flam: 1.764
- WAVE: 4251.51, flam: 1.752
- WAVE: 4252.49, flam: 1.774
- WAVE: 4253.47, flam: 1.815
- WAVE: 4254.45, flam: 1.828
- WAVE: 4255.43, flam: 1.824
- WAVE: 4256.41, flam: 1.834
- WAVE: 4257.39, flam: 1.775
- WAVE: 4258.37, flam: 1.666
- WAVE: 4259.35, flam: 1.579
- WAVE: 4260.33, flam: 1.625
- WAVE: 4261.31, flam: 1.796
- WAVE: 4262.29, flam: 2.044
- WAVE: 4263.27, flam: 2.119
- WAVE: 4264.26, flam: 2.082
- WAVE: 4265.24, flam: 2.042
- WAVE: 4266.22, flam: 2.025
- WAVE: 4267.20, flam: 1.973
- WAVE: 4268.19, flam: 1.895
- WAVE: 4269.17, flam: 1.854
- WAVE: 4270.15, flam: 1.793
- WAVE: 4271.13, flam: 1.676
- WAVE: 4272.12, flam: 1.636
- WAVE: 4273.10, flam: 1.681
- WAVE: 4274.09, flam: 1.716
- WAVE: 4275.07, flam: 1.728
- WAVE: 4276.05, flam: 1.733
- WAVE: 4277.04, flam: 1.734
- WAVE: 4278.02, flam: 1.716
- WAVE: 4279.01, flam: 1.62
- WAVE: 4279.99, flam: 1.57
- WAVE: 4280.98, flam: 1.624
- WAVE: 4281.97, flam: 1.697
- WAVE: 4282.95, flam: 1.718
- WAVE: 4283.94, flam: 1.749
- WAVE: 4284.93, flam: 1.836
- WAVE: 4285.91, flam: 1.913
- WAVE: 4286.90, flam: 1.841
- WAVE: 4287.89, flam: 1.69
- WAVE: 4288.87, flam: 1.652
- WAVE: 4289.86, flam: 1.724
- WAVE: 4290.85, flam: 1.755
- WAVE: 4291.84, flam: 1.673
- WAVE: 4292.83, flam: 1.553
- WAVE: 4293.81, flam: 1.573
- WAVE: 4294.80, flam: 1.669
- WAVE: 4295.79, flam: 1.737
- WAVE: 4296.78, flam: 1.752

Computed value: 1.34 Ang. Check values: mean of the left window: 1.99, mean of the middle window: 1.76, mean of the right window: 1.95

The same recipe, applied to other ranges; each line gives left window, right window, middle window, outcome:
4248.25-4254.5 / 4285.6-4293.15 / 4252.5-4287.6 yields -0.4 Ang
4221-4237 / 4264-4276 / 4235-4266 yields -1.2 Ang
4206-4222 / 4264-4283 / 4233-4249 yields -0.5 Ang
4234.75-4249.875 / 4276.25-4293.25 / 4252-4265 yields 0.1 Ang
